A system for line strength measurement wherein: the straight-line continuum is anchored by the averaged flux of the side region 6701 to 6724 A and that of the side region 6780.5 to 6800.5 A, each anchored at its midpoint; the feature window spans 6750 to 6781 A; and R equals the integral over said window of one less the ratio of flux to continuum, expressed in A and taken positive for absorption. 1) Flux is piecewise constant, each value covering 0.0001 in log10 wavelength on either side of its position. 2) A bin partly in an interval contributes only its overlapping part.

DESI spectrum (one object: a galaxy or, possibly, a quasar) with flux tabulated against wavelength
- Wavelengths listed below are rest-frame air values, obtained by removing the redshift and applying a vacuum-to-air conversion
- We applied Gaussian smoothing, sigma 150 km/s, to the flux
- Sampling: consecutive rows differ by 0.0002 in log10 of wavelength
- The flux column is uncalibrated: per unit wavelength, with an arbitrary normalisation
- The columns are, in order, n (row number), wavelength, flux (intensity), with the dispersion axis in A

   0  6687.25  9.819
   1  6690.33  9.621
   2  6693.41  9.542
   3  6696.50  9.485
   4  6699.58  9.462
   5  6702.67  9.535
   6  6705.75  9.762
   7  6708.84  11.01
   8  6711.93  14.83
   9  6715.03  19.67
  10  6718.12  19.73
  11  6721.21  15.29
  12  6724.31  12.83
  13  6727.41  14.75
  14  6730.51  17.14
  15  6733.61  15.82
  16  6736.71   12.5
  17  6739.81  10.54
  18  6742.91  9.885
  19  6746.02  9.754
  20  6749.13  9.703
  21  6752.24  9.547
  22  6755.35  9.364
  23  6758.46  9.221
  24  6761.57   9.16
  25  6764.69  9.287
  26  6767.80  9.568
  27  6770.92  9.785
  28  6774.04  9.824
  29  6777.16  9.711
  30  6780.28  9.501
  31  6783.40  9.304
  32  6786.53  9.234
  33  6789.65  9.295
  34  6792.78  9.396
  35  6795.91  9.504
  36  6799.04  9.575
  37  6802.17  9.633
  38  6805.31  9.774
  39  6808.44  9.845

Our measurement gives 3.94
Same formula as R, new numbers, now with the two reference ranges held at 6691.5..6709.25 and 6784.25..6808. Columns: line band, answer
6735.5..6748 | -1.2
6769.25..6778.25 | -0.2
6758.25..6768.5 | 0.3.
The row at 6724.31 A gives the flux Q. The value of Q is 12.83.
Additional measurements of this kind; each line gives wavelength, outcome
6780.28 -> 9.501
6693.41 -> 9.542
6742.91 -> 9.885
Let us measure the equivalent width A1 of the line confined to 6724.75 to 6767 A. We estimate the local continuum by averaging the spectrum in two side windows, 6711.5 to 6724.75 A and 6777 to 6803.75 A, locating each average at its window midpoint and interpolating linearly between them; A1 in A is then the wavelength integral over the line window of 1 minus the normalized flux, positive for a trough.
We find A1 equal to 8.6 A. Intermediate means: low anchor 16.9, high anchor 9.45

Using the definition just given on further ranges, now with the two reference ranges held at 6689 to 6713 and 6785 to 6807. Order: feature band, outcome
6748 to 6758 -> 0.38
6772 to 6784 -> 0.04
